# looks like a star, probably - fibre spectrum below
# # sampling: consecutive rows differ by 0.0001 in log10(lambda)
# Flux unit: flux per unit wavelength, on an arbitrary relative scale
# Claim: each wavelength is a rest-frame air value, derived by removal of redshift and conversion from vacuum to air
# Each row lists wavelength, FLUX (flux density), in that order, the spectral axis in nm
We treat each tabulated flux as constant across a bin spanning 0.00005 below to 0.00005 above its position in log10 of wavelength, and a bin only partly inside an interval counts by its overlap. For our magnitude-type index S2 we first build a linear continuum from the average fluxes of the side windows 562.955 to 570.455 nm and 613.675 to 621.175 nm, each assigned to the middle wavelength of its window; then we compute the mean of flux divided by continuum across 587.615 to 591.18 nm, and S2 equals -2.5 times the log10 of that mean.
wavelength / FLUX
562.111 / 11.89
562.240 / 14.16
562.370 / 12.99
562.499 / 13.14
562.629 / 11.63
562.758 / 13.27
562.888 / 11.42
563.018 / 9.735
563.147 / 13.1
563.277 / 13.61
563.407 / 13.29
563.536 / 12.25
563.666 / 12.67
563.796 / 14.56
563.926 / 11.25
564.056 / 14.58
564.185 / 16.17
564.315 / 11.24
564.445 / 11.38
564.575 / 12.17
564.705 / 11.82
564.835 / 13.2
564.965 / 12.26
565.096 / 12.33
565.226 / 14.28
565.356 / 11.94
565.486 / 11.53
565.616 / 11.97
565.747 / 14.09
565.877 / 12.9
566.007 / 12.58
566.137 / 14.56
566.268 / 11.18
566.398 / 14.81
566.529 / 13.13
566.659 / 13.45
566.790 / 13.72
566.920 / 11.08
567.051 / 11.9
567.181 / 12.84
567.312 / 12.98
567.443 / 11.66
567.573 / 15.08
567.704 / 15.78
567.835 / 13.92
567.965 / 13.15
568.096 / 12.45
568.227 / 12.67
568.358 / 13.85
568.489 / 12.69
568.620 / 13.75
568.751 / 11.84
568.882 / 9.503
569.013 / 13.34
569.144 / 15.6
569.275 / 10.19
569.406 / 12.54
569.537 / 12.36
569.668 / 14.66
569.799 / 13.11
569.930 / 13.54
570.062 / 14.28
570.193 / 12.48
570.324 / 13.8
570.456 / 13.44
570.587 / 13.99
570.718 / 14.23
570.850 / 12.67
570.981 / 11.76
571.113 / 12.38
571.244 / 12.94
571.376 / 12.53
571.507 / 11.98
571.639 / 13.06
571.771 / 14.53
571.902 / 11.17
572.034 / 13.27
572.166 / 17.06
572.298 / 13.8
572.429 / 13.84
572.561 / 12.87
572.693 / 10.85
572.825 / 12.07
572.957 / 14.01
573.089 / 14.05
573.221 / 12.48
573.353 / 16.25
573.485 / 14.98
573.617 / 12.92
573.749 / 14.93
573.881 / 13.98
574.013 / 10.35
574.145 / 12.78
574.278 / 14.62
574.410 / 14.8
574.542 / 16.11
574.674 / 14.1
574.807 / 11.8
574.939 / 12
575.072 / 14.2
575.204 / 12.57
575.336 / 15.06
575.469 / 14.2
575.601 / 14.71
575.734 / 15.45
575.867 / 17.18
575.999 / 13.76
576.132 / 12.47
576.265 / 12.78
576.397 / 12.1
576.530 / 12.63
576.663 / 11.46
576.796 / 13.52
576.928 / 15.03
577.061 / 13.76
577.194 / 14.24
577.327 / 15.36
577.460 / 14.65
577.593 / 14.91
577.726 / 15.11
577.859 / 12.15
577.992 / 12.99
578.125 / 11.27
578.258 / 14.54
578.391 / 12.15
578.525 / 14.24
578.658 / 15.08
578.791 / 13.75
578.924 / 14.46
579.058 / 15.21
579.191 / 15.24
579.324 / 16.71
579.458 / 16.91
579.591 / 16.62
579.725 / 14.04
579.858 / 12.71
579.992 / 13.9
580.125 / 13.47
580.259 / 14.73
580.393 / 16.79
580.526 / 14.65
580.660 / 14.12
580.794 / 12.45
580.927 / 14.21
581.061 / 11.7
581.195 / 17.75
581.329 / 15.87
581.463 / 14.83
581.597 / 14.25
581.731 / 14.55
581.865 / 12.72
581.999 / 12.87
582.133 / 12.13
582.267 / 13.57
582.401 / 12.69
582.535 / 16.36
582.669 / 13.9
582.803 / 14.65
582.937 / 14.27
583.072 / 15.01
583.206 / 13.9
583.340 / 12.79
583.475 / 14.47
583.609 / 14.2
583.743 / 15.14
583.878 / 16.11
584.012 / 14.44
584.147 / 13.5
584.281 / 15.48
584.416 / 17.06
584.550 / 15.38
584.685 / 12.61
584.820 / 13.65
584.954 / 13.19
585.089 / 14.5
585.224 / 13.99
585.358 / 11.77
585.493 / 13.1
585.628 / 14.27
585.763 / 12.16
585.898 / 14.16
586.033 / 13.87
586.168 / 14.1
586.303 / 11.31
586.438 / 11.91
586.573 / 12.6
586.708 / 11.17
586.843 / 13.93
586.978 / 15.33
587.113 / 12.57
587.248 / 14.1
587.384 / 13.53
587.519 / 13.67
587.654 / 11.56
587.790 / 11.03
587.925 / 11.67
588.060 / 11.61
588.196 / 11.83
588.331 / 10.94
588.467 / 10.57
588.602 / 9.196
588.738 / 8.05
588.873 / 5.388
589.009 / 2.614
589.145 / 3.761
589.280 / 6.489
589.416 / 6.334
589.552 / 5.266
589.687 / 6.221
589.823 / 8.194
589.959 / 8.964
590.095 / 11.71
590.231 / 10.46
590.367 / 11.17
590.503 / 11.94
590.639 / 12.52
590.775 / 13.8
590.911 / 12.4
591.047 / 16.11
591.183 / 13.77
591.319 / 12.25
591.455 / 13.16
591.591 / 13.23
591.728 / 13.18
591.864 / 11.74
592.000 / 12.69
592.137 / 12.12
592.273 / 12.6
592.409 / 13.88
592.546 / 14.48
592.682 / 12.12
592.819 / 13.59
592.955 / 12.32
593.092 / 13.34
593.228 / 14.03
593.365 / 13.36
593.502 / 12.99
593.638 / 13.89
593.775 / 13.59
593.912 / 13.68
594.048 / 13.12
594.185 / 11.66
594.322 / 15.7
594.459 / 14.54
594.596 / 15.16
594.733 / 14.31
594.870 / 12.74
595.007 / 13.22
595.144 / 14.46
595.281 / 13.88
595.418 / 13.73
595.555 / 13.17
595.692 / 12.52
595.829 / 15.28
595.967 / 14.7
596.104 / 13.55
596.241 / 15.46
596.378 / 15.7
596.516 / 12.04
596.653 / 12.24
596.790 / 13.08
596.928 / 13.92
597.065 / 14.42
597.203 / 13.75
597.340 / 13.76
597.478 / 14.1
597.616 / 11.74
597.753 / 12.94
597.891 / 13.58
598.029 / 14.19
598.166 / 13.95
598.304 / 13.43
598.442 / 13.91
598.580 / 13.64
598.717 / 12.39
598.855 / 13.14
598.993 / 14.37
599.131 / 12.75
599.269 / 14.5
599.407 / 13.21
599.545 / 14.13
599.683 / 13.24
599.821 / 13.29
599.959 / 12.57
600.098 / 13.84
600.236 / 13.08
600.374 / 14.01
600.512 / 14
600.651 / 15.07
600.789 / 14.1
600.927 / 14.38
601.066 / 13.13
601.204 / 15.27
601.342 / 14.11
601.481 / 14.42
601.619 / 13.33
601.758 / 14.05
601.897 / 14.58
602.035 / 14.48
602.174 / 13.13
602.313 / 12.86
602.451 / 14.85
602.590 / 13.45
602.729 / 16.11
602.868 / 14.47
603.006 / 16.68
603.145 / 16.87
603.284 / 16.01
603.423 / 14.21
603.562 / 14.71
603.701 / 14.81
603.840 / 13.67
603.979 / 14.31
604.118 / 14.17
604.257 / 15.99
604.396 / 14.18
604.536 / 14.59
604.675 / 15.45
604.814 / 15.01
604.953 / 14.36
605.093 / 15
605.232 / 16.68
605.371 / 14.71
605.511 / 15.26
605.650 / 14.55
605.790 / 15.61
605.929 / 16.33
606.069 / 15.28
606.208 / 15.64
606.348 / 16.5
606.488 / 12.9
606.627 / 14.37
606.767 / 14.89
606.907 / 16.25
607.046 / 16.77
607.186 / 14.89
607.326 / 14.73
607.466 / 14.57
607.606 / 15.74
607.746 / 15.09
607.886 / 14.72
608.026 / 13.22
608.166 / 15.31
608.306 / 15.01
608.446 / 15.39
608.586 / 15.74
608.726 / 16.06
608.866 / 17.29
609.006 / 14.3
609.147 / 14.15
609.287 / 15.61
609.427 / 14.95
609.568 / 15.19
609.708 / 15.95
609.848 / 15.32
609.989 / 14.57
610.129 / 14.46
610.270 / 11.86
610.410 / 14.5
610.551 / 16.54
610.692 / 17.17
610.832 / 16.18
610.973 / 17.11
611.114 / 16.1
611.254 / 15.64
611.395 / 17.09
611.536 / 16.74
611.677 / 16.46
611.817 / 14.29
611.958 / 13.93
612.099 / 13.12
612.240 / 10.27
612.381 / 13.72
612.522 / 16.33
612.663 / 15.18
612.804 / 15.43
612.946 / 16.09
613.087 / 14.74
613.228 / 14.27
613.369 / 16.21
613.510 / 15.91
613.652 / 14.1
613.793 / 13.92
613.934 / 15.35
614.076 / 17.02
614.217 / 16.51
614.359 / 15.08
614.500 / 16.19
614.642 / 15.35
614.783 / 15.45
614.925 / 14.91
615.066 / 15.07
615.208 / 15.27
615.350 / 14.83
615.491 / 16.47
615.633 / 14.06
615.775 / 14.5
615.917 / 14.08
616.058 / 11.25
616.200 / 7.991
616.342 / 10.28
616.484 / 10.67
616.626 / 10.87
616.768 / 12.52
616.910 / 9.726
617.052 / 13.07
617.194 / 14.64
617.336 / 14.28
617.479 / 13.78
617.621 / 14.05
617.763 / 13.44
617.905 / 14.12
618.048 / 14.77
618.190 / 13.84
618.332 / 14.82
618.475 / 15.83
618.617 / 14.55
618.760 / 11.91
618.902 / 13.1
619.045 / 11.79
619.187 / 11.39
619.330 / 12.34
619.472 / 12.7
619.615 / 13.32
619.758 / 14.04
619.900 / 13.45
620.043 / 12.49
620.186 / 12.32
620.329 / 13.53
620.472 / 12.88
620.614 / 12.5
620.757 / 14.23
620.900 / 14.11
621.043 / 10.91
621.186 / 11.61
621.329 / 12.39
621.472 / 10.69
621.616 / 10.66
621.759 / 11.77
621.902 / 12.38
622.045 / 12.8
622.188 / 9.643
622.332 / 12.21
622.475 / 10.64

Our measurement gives 0.339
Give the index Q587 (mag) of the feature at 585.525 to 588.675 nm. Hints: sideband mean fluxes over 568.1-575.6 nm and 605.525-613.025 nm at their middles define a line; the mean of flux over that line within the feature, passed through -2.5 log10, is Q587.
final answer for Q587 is 0.13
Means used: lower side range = 13.3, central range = 12.5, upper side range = 15.2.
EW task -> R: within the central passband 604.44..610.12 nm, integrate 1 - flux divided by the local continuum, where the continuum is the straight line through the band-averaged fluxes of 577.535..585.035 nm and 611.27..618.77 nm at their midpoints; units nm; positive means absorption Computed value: -0.36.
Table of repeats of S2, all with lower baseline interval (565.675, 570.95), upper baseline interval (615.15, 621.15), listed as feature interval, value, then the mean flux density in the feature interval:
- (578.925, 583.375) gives -0.10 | 14.4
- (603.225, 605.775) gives -0.14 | 14.9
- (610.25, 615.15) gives -0.17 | 15.3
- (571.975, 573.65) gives -0.05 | 13.7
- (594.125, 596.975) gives -0.06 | 13.9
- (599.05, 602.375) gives -0.06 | 13.8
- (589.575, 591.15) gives 0.18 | 11.1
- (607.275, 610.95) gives -0.16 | 15.2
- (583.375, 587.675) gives -0.05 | 13.7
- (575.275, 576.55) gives -0.08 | 14.1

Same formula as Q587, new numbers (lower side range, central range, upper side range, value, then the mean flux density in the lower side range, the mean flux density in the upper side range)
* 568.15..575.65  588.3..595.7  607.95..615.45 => 0.213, 13.3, 15.2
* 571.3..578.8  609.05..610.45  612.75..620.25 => -0.064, 13.7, 13.8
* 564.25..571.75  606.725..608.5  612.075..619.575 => -0.104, 12.9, 13.9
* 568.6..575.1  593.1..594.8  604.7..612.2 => 0.050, 13.3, 15.2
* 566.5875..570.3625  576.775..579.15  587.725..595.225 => -0.130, 13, 11.6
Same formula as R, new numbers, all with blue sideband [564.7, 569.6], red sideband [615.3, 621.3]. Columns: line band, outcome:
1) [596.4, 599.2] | -0.10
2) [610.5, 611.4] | -0.24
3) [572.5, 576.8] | -0.23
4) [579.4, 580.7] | -0.19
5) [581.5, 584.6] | -0.34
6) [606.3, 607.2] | -0.15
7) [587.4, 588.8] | 0.20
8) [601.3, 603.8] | -0.32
